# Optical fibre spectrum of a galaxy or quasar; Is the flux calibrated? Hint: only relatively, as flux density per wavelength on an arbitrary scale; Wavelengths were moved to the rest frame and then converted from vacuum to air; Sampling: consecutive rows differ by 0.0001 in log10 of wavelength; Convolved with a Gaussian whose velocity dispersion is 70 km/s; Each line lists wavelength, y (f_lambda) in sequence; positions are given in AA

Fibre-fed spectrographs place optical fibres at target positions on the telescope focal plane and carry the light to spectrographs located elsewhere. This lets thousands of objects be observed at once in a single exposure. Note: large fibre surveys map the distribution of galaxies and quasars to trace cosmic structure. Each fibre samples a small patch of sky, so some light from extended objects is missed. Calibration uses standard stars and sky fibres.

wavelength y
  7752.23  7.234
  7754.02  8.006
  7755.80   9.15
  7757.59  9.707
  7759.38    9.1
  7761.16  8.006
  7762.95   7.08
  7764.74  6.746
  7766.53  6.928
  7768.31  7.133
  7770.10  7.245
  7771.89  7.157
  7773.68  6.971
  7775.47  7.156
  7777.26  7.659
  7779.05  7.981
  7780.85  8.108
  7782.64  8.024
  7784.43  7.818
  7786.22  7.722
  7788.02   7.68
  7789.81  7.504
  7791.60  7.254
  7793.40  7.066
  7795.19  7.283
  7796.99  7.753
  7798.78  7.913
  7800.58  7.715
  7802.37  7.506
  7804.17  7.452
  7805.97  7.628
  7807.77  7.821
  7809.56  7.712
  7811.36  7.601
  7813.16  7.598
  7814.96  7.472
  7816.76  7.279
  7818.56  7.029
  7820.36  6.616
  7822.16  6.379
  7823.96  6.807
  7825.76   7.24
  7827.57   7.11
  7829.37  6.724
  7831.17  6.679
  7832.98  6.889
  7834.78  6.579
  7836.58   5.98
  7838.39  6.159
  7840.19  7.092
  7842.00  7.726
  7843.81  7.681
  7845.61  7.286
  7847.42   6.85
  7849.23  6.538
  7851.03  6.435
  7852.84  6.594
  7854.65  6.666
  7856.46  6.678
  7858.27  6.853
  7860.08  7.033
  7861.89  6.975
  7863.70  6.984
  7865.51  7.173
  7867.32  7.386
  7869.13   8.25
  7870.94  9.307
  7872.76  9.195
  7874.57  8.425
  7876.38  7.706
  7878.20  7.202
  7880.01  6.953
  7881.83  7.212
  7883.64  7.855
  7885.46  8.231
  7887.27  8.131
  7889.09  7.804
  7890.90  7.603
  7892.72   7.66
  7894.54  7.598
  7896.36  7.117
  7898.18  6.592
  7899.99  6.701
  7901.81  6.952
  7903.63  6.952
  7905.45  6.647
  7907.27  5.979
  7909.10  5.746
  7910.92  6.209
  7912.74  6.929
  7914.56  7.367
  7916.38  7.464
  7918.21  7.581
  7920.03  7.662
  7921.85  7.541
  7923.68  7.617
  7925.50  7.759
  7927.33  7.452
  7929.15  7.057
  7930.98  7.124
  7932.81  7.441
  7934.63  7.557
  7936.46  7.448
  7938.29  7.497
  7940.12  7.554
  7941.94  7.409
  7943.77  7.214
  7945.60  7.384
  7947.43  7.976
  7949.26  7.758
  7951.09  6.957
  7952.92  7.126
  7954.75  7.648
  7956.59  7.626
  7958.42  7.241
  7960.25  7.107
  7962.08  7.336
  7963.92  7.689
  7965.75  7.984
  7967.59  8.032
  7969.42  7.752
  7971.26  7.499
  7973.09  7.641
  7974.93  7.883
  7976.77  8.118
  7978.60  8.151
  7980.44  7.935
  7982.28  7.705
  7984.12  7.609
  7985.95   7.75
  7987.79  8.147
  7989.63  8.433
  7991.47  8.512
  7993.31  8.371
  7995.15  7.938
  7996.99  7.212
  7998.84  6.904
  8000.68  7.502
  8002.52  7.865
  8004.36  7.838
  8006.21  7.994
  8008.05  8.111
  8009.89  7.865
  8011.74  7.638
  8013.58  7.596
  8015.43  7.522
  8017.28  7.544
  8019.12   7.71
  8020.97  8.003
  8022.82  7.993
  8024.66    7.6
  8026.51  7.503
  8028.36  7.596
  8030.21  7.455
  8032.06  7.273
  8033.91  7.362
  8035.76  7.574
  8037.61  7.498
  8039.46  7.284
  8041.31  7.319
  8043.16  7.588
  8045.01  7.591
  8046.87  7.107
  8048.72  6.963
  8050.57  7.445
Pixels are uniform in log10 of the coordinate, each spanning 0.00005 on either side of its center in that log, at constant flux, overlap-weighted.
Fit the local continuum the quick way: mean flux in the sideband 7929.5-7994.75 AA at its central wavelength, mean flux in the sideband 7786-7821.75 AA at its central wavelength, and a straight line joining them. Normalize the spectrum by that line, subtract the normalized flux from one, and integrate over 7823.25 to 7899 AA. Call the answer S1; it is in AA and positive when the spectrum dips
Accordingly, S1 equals 2.76 AA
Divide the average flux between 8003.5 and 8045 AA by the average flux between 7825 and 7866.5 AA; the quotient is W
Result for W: 1.1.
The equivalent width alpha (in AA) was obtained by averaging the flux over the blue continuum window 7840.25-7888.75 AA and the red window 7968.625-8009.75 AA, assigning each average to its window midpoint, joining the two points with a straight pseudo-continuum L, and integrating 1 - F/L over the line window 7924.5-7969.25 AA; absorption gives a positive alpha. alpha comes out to 1.4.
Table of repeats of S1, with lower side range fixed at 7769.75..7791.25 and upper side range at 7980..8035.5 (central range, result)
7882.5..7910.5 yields 1.9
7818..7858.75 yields 4.4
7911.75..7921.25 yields 0.4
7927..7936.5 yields 0.4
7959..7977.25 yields 0.1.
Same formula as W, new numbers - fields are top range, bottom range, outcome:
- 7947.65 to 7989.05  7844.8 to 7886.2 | 1.04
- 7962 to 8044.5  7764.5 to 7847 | 1.06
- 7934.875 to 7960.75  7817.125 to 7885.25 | 1.04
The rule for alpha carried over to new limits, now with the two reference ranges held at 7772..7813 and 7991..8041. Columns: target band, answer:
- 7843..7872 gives 1.7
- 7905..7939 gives 2.1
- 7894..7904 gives 0.9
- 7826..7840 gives 1.8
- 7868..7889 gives -1.1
